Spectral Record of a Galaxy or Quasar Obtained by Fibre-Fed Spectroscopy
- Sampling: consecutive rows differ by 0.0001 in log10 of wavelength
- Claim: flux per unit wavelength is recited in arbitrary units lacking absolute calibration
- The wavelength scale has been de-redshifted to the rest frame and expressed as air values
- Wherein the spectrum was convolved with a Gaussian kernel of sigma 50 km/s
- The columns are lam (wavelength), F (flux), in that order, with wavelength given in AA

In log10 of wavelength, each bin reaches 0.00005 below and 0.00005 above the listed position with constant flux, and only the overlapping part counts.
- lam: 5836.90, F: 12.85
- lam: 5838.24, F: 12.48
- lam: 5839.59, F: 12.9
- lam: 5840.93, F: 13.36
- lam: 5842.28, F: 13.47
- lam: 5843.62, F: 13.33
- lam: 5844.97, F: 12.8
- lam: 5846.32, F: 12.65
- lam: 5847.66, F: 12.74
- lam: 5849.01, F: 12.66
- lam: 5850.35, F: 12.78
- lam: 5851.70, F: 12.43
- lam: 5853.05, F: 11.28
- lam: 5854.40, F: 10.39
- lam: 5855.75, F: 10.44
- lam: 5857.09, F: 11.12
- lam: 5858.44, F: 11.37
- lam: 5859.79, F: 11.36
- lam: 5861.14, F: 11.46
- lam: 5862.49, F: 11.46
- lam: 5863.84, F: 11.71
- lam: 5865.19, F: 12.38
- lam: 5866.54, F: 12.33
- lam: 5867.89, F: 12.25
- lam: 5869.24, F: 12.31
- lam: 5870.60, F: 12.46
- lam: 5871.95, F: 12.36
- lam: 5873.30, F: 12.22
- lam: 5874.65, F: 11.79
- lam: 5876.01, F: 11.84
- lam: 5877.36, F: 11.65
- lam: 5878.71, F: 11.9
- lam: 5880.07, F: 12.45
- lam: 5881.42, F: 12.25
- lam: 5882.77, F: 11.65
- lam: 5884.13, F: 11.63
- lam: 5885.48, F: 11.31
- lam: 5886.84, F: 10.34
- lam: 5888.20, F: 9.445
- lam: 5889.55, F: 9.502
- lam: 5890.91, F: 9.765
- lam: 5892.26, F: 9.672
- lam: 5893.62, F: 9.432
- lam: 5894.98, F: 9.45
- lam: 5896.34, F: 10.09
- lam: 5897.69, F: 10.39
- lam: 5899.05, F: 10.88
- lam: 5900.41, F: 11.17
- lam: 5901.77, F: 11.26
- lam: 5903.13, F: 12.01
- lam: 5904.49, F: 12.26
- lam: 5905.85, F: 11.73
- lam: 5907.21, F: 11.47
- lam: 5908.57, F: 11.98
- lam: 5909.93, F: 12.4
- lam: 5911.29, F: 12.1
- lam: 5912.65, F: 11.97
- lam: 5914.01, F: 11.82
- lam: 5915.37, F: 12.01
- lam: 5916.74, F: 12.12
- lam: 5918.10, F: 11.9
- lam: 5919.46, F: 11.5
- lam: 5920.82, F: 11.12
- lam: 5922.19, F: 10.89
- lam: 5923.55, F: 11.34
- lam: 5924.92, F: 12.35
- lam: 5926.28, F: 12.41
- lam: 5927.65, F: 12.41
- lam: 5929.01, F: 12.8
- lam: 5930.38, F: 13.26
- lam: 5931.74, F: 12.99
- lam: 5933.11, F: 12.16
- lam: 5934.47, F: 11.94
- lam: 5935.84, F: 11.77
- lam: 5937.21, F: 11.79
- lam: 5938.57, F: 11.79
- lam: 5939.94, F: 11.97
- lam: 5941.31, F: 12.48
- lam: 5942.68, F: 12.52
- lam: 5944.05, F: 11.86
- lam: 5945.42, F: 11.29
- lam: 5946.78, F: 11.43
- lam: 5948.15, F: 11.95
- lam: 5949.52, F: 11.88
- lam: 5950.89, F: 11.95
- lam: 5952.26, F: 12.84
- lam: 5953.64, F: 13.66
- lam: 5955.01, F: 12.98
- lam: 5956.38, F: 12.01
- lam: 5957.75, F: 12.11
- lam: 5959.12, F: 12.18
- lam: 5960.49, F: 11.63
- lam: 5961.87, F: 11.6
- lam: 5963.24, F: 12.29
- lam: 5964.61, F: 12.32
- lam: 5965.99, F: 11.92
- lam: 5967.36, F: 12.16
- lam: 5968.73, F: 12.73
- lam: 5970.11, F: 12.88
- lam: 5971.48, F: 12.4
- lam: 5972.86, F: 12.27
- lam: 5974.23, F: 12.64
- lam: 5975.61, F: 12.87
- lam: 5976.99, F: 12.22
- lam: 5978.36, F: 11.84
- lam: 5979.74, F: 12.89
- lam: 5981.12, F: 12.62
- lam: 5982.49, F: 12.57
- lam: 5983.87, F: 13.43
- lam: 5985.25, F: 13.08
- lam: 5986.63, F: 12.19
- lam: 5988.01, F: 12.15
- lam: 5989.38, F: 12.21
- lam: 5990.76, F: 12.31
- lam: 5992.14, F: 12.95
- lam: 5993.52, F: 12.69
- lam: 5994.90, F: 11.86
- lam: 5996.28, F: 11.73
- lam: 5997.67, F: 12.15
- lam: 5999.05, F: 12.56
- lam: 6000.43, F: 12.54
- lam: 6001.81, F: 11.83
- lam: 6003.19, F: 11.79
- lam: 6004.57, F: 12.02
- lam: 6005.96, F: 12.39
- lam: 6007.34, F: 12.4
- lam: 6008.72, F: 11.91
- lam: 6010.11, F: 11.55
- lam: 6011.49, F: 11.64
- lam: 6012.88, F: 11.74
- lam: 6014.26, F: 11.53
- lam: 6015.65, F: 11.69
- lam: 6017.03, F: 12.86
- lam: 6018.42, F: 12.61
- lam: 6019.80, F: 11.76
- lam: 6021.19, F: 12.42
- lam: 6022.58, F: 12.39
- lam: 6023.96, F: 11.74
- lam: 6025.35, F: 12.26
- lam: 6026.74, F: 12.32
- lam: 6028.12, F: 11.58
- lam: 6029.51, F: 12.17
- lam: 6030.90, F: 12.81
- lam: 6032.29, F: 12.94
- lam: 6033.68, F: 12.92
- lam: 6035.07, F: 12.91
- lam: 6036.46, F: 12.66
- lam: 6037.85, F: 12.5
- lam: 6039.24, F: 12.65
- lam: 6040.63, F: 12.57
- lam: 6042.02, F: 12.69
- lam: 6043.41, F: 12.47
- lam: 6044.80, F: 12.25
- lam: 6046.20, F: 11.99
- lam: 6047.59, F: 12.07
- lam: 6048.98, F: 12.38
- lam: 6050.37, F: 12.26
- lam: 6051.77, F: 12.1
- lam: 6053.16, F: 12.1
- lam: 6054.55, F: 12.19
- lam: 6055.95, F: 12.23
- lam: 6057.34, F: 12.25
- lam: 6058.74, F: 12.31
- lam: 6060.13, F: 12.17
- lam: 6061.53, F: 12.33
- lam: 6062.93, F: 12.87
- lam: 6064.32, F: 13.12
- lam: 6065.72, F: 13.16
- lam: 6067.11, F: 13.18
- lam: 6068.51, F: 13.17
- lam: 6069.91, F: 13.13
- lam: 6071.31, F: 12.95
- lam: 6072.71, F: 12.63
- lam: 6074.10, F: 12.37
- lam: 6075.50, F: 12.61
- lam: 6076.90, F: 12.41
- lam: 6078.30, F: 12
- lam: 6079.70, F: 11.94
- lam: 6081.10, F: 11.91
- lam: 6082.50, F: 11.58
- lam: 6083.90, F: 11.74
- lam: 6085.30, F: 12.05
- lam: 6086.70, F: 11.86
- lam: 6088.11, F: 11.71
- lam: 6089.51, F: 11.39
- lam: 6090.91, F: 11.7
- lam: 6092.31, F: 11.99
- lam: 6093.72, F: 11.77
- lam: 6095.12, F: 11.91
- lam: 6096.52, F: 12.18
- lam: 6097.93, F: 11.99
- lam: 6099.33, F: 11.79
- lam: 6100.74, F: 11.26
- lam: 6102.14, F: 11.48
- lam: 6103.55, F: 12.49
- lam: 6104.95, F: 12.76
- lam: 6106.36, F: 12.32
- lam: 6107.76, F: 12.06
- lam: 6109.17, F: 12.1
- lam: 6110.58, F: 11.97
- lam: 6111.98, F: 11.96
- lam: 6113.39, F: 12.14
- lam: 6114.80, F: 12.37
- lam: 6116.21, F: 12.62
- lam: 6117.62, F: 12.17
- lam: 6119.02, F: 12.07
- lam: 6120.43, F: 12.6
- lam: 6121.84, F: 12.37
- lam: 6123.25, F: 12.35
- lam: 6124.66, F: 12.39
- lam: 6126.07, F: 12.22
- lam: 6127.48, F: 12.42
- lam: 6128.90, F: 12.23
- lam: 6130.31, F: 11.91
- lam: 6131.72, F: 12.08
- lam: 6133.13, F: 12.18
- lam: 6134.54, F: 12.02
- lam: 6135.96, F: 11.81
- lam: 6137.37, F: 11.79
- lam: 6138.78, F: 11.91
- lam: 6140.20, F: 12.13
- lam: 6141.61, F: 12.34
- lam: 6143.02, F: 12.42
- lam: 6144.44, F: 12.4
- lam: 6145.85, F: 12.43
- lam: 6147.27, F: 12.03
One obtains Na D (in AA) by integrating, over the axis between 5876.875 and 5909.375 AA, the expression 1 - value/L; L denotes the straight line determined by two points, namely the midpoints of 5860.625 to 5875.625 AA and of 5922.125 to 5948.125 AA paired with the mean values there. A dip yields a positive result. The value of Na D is 2.9 AA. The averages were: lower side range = 12.1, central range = 11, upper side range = 12.1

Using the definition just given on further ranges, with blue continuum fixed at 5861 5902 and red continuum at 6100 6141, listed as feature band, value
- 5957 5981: -1.50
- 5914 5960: -2.61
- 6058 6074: -1.16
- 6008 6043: -1.45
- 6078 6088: 0.12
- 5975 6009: -2.07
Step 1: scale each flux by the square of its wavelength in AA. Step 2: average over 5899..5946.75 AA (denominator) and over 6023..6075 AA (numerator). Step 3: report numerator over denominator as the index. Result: 1.1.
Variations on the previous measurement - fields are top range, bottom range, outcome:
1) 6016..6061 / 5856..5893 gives 1.14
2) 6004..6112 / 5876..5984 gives 1.08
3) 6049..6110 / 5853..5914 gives 1.15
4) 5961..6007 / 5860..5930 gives 1.11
